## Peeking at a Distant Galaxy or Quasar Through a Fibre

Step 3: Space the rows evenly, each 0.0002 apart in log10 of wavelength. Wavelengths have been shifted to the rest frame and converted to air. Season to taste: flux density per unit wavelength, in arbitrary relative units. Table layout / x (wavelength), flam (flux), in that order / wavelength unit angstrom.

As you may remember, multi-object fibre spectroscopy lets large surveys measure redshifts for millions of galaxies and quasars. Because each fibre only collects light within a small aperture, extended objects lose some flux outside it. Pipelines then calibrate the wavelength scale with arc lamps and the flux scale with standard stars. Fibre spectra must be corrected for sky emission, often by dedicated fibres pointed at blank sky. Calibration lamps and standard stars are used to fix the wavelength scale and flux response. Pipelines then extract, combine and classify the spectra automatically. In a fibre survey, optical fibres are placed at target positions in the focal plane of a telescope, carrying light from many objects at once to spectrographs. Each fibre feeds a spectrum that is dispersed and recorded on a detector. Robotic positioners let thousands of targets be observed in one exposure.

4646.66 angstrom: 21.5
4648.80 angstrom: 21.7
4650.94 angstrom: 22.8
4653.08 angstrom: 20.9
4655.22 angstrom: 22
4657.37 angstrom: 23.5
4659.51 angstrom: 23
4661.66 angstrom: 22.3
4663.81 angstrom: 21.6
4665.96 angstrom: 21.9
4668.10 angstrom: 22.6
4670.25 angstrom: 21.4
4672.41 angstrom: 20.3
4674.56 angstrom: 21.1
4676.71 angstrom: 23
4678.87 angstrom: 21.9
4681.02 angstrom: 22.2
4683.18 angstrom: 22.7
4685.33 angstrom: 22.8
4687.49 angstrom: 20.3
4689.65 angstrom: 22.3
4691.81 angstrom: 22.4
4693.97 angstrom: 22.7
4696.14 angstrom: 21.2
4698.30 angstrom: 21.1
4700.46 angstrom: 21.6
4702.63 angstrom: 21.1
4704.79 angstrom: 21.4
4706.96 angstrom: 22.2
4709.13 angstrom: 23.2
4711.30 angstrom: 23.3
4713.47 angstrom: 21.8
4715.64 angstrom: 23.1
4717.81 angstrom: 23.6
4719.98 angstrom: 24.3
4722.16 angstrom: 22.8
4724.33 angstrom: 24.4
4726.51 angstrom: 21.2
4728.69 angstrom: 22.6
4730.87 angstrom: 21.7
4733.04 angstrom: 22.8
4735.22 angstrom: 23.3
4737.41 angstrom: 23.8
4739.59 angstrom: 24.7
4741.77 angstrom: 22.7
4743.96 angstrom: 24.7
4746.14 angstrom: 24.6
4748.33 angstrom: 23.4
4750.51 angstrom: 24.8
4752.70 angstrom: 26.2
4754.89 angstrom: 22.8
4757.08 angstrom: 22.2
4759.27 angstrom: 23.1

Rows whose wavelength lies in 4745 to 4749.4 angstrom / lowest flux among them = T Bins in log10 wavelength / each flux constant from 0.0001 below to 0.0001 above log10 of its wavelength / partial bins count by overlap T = 23.4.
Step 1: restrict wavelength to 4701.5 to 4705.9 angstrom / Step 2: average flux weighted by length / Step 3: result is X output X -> 21.3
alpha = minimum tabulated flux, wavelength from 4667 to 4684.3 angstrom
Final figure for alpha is 20.3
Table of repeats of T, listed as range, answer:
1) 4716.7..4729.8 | 21.2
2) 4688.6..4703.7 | 21.1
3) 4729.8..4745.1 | 21.7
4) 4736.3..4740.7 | 23.8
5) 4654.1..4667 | 21.6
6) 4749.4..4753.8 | 24.8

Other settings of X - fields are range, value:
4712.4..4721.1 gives 23.2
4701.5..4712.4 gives 22.2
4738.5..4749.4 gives 24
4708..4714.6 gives 22.8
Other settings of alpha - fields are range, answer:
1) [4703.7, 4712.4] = 21.4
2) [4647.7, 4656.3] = 20.9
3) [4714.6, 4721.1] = 23.1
